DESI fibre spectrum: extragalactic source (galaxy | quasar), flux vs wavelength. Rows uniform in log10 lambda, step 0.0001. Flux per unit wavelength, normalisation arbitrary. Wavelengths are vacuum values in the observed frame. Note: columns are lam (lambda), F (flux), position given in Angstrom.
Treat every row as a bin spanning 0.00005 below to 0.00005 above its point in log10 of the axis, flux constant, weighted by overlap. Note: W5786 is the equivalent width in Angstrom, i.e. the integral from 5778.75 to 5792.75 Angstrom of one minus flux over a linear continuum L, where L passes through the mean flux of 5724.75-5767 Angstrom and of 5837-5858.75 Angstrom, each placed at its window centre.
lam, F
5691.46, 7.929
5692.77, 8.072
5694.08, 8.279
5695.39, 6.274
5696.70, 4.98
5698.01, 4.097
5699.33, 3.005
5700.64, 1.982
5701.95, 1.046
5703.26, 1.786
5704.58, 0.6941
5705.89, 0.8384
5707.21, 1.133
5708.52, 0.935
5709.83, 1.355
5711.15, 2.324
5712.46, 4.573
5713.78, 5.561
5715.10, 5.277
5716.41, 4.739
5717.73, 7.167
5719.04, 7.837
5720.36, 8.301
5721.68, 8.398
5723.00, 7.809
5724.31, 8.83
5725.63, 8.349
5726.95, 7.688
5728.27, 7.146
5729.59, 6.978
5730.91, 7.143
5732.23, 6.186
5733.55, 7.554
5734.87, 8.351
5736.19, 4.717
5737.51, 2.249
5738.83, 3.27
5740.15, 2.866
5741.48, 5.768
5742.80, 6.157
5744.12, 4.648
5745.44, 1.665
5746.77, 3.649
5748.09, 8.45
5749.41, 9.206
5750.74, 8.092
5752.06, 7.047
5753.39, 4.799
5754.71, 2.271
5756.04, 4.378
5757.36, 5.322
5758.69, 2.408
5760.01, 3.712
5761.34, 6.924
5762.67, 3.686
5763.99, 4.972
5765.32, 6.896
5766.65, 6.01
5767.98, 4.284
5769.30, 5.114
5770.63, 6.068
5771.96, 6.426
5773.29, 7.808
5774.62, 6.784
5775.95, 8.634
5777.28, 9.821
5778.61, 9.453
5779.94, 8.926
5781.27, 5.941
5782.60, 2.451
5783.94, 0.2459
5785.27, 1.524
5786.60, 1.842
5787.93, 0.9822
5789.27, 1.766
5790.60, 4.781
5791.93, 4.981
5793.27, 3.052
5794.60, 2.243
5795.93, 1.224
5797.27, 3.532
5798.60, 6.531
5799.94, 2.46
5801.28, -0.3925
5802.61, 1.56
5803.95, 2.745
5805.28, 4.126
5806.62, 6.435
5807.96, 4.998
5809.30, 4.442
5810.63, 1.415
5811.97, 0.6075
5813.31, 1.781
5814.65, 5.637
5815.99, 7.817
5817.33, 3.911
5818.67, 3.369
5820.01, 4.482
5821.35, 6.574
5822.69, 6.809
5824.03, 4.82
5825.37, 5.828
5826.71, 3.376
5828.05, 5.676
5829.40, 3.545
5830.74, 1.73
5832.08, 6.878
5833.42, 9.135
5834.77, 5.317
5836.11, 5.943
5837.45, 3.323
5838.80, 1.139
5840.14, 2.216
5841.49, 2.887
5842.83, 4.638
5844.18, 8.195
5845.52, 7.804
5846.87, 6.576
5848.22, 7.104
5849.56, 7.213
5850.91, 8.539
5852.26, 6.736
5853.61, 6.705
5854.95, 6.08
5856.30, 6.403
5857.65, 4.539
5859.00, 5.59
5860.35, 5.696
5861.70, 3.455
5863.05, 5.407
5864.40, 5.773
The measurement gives 5.1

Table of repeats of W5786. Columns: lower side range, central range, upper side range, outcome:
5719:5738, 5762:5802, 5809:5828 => 7.3 Angstrom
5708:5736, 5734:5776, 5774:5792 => 1.0 Angstrom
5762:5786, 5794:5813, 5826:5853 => 9.0 Angstrom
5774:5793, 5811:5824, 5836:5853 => 1.9 Angstrom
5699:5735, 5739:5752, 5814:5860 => -1.0 Angstrom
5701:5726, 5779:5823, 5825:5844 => 8.6 Angstrom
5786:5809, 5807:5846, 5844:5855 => 5.3 Angstrom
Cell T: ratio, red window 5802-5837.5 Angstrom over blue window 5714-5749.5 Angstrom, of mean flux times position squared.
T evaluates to 0.8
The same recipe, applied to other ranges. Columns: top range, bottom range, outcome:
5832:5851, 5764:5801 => 1.22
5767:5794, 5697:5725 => 1.23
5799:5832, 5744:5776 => 0.73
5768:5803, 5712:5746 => 0.73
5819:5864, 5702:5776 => 1.06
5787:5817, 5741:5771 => 0.64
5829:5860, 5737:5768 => 1.16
